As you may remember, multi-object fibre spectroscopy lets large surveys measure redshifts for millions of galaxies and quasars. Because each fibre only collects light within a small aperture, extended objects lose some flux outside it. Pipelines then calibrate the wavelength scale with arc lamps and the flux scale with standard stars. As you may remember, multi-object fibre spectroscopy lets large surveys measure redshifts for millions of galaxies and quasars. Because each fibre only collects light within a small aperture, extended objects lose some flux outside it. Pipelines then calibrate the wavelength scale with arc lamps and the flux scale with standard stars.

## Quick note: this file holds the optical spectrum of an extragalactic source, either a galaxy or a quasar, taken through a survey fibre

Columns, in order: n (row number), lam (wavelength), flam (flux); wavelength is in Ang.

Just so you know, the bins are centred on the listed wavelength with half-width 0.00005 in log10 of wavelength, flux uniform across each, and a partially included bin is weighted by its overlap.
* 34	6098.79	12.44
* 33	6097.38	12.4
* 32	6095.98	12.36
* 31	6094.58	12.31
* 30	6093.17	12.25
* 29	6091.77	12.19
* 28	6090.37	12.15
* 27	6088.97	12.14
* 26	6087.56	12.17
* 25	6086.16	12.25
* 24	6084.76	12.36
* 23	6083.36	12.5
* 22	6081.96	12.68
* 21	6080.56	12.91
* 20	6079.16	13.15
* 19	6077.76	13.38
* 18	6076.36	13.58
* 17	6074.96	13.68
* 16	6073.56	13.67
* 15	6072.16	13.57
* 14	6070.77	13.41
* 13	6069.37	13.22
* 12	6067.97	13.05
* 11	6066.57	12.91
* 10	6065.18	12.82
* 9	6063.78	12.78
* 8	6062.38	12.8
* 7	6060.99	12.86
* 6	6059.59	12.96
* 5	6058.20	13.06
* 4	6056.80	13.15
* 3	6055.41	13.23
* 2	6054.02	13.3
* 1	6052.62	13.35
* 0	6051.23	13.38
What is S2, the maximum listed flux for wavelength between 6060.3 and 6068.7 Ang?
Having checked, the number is 13.05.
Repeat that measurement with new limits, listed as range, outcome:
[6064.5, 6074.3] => 13.67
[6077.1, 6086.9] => 13.38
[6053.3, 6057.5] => 13.3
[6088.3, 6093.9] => 12.25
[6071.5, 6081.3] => 13.68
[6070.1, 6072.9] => 13.57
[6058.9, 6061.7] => 12.96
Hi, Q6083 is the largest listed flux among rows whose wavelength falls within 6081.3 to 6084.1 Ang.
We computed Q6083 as 12.68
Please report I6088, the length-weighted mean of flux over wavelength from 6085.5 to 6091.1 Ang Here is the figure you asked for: 12.2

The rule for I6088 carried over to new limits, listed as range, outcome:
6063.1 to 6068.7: 12.9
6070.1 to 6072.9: 13.5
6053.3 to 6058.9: 13.2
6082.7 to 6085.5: 12.4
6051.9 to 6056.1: 13.3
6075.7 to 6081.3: 13.2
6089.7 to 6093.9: 12.2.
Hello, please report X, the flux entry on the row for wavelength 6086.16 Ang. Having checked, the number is 12.25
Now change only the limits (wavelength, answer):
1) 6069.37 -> 13.22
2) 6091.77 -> 12.19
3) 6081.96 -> 12.68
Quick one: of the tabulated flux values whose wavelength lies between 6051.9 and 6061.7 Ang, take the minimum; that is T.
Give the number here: 12.86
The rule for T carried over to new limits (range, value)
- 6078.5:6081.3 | 12.91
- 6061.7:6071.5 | 12.78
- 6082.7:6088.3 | 12.17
